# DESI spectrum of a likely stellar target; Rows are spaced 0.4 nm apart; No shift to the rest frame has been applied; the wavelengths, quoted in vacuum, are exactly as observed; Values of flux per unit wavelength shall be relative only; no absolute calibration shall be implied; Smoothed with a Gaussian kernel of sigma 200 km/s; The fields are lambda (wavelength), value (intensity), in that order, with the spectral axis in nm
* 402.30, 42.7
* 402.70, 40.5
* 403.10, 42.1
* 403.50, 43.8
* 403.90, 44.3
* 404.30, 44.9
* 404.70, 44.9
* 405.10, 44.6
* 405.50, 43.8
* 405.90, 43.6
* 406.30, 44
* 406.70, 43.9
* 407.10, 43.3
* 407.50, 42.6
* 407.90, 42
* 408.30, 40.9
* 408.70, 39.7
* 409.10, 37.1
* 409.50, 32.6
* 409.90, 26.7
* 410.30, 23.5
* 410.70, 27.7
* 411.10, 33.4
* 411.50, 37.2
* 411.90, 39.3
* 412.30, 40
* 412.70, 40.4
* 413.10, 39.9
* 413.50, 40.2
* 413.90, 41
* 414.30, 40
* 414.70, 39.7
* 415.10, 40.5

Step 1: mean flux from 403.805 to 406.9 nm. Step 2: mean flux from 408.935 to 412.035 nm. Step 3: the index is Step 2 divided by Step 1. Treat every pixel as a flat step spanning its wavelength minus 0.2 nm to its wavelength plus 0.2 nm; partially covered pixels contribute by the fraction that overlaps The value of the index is 0.7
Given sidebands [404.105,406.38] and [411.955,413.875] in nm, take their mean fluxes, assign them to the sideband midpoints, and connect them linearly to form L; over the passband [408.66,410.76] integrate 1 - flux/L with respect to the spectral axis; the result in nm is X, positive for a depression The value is 0.56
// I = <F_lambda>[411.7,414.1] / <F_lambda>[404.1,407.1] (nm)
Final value 0.91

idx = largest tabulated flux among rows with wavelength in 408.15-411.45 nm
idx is 40.9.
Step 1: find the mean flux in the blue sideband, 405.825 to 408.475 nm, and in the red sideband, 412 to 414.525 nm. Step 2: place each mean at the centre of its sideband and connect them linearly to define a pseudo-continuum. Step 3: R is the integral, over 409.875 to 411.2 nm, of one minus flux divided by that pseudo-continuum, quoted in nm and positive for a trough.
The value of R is 0.443 nm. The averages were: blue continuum 42.9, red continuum 40.2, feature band 27.6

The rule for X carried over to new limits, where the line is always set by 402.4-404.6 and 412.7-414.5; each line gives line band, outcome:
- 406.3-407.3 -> -0.034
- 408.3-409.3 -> 0.067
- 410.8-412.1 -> 0.157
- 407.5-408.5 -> 0.005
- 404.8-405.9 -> -0.039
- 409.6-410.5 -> 0.335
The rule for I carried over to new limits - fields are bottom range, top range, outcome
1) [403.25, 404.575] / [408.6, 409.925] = 0.78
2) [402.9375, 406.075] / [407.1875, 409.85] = 0.88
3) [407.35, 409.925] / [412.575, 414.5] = 1.06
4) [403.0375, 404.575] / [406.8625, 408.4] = 0.96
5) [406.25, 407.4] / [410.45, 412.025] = 0.78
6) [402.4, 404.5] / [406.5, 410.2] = 0.89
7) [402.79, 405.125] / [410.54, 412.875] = 0.83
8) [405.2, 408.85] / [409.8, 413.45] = 0.81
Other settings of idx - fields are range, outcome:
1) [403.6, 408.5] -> 44.9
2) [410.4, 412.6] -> 40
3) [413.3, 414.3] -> 41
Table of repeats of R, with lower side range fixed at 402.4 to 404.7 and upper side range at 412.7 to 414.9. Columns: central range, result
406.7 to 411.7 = 0.69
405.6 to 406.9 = -0.04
